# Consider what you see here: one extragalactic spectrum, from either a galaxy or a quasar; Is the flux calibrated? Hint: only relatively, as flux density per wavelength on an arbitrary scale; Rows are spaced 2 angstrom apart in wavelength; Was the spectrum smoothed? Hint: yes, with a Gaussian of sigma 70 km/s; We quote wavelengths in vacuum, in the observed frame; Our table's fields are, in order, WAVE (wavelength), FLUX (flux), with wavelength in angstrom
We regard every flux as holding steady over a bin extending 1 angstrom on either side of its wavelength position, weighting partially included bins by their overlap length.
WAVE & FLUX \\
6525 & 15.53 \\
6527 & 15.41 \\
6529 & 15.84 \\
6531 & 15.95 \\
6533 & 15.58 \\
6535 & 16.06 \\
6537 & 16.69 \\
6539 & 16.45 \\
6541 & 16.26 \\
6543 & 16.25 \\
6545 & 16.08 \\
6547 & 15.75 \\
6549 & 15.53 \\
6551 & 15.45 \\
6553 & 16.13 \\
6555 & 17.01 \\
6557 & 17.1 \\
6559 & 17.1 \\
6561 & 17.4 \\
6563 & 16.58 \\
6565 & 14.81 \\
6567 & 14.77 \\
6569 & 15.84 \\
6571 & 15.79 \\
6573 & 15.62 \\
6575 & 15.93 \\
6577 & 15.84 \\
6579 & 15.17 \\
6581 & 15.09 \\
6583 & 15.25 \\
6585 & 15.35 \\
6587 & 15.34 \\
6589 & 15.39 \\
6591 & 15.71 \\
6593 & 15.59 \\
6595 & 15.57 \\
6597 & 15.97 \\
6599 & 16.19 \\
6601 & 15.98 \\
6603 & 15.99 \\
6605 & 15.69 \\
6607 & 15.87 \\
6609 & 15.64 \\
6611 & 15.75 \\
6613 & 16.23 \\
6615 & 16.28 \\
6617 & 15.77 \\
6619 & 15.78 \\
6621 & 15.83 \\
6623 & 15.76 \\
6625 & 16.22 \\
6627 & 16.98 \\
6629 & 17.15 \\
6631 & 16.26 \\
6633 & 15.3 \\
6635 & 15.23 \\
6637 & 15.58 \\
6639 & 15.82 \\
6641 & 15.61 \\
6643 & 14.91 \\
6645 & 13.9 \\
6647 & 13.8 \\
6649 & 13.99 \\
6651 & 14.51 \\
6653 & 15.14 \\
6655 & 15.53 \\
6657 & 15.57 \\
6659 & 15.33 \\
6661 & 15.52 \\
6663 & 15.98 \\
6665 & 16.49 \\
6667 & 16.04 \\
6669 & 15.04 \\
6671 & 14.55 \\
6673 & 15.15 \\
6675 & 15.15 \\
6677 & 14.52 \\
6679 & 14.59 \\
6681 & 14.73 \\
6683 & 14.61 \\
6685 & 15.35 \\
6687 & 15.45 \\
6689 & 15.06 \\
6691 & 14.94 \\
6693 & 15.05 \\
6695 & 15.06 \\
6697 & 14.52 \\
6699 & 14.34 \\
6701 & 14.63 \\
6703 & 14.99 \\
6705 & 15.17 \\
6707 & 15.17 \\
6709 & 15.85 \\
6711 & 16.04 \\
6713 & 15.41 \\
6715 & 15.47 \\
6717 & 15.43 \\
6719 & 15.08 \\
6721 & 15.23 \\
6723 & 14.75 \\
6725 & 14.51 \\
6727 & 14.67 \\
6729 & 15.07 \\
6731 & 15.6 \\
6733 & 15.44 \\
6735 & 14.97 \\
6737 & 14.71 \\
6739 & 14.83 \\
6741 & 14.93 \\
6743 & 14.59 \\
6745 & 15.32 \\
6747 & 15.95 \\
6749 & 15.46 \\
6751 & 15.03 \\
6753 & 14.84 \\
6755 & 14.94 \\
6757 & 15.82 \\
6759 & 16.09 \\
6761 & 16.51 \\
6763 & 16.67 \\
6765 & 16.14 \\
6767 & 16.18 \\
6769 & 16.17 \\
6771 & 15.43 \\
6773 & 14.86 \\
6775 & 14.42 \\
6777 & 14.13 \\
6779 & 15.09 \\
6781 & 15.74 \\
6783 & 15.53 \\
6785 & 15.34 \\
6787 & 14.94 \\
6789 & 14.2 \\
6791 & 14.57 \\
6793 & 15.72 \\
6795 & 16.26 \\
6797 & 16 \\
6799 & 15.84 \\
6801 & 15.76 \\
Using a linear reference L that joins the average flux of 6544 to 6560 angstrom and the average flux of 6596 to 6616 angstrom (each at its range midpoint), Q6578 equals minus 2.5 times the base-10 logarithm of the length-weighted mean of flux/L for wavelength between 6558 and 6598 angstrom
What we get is 0.03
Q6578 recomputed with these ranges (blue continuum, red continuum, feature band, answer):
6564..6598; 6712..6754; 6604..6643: -0.04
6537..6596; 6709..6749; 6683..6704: 0.03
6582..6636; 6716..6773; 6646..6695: 0.04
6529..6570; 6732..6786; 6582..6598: 0.03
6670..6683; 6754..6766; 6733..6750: 0.04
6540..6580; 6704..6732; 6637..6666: 0.03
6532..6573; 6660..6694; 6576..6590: 0.04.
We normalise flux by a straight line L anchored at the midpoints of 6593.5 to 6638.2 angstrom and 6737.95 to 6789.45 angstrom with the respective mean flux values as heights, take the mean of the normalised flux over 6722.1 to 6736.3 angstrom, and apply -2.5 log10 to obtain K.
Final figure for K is 0.036 mag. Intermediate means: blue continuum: 16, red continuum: 15.4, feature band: 15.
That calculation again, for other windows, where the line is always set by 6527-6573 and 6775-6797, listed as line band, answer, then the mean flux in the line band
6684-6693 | 0.03 mag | 15.2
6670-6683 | 0.06 mag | 14.8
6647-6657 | 0.07 mag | 14.8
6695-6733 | 0.02 mag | 15.1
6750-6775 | -0.03 mag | 15.7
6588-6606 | 0.01 mag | 15.8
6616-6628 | -0.02 mag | 16.1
